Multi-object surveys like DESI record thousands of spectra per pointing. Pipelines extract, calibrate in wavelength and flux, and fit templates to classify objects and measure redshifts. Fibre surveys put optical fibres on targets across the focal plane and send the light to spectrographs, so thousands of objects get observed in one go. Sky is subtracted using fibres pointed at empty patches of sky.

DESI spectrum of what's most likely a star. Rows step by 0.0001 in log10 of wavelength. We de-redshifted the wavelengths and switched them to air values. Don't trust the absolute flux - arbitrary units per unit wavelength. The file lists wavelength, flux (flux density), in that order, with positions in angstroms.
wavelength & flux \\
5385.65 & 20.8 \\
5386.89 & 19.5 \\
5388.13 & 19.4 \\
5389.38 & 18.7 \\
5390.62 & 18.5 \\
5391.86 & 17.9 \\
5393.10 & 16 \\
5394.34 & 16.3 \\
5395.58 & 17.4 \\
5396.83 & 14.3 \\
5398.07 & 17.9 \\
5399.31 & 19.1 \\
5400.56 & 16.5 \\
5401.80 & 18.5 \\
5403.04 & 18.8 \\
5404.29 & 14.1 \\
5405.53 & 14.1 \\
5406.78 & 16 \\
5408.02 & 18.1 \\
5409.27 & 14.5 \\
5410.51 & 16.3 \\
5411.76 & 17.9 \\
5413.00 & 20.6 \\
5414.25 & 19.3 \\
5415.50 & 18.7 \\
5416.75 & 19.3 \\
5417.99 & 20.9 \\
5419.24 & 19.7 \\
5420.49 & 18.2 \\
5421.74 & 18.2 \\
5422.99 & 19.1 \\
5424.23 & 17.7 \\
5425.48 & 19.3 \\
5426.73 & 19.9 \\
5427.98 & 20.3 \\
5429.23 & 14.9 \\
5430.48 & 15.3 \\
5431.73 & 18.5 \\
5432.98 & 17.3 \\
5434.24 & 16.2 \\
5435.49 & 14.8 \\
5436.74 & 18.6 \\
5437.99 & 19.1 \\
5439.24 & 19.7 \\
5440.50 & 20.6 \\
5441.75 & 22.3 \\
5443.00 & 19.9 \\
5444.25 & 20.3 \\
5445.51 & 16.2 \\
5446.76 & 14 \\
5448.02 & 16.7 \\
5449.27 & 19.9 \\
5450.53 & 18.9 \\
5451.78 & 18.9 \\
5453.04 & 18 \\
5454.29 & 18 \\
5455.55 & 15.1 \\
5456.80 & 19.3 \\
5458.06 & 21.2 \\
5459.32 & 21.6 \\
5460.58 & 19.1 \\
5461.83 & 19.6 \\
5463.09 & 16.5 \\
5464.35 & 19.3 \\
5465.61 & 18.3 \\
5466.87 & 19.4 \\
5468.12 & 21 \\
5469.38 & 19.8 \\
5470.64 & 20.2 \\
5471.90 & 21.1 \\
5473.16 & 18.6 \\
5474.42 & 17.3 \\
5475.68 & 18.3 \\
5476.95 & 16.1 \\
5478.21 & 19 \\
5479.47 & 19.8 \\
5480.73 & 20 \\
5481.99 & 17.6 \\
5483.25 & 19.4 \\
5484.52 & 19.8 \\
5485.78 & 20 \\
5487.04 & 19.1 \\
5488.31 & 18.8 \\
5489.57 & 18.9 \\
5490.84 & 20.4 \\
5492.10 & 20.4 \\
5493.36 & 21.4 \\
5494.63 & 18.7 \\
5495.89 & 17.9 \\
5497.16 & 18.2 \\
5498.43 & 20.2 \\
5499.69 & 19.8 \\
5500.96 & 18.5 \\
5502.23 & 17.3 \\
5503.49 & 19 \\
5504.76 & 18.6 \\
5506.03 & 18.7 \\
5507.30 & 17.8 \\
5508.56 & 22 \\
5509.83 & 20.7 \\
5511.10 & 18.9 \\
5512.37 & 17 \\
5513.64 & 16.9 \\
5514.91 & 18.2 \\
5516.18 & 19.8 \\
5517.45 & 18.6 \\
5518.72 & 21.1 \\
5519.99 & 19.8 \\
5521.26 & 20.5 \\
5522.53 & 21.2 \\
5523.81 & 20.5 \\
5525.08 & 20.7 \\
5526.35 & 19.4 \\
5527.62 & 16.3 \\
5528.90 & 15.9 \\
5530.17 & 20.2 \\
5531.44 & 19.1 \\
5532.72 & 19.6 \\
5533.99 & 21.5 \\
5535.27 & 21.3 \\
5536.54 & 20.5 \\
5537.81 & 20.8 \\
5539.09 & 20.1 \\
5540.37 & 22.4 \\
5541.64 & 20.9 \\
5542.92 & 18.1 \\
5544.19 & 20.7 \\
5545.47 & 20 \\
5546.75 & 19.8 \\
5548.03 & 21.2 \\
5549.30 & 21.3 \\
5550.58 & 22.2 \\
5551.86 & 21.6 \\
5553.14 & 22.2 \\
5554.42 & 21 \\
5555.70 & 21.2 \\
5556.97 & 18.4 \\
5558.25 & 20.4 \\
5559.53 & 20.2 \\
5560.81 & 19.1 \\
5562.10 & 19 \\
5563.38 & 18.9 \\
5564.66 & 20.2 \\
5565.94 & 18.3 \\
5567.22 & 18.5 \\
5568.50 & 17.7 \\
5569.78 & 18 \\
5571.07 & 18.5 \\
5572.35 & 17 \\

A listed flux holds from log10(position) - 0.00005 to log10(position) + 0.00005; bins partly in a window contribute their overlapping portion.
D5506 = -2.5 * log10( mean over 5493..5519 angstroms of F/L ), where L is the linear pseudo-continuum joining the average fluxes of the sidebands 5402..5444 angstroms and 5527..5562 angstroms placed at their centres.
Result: 0.03 mag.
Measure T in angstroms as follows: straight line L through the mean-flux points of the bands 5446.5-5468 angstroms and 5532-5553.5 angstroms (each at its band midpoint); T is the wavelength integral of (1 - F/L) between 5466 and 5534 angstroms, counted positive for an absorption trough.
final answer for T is 1.6 angstroms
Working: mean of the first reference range 18.6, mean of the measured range 19.2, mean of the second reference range 20.8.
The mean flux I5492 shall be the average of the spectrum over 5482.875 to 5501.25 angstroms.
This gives 19.4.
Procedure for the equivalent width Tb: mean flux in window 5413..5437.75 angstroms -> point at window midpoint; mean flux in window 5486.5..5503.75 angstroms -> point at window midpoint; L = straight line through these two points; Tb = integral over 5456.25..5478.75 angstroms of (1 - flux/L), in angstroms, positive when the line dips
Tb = -0.4 angstroms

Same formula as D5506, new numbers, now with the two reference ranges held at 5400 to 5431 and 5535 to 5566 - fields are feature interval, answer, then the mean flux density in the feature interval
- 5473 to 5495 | 0.00 mag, 19.1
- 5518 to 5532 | 0.02 mag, 19.5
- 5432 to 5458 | 0.01 mag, 18.3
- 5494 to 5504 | 0.04 mag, 18.7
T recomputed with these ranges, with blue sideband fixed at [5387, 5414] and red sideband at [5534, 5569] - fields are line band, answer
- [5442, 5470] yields -0.6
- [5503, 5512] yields 0.0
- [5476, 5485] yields 0.0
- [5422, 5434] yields -0.1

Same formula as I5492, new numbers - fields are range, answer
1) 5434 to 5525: 19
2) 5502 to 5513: 19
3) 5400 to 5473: 18.4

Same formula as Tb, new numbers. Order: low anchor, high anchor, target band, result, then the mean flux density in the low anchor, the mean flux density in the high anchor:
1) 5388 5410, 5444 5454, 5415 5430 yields -1.3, 16.9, 17.8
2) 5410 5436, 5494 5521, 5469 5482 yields -0.2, 18.2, 19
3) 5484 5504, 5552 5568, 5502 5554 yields -0.7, 19.3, 19.8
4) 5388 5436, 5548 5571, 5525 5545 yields -0.3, 17.6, 19.9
